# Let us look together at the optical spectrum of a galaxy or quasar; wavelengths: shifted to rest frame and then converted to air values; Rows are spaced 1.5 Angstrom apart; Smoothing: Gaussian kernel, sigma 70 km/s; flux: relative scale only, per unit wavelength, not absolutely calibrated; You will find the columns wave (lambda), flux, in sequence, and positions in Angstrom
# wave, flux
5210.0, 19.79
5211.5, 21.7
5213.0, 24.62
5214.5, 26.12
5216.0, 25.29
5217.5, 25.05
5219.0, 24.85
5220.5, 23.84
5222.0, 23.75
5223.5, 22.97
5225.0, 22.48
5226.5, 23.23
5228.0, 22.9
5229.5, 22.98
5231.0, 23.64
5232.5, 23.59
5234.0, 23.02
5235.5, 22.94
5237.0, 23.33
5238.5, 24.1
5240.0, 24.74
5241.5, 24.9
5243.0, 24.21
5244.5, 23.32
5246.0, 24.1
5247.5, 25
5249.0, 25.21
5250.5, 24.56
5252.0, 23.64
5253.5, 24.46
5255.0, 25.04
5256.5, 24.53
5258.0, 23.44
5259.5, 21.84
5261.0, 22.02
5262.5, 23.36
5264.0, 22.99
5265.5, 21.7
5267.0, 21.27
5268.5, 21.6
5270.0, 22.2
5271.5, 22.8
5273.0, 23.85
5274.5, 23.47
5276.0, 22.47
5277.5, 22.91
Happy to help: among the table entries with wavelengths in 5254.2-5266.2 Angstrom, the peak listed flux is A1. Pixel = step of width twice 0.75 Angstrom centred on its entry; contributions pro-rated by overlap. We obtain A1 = 25.04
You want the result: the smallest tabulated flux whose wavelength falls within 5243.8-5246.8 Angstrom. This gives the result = 23.32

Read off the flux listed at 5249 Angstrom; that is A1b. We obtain 25.21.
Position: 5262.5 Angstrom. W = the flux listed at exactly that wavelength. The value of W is 23.36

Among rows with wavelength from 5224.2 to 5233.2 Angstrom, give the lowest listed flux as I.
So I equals 22.48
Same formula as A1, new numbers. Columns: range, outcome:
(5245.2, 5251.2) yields 25.21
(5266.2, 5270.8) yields 22.2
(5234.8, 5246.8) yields 24.9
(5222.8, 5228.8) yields 23.23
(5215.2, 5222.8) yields 25.29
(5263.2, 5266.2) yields 22.99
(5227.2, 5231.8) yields 23.64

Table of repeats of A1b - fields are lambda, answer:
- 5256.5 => 24.53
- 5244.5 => 23.32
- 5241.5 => 24.9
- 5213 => 24.62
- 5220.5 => 23.84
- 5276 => 22.47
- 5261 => 22.02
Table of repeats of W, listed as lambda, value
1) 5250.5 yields 24.56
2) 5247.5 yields 25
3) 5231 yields 23.64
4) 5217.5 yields 25.05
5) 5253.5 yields 24.46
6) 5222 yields 23.75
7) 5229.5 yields 22.98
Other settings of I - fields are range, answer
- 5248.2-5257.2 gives 23.64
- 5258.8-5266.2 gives 21.7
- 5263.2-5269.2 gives 21.27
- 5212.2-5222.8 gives 23.75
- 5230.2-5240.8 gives 22.94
